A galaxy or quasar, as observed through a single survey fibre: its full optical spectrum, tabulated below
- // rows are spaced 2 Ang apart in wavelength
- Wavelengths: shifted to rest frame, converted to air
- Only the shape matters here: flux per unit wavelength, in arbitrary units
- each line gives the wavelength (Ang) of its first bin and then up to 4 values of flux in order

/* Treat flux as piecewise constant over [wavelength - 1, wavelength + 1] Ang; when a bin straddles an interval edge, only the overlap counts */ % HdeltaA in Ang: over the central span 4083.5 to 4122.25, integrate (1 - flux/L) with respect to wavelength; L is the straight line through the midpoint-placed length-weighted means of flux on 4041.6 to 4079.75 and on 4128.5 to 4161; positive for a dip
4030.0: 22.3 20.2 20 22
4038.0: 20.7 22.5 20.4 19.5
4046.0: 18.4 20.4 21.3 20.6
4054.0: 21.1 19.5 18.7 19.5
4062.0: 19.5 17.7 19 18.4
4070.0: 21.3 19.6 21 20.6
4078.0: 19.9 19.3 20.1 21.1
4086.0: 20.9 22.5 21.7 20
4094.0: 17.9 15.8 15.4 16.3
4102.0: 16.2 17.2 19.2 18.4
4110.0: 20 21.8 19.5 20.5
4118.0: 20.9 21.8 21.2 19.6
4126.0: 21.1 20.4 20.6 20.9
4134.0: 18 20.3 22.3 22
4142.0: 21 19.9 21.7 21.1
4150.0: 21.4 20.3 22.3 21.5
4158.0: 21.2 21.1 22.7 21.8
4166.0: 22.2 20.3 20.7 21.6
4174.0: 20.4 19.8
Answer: 1.9 Ang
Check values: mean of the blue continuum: 19.8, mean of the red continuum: 21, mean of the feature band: 19.4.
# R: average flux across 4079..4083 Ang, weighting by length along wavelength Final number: 19.7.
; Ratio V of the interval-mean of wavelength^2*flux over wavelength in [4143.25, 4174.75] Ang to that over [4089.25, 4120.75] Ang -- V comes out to 1.16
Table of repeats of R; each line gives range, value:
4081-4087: 20.7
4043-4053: 20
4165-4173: 21.2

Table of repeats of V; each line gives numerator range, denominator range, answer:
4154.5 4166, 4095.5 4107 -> 1.34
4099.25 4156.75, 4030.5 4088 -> 1.04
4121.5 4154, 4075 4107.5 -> 1.12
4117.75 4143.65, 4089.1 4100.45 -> 1.18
